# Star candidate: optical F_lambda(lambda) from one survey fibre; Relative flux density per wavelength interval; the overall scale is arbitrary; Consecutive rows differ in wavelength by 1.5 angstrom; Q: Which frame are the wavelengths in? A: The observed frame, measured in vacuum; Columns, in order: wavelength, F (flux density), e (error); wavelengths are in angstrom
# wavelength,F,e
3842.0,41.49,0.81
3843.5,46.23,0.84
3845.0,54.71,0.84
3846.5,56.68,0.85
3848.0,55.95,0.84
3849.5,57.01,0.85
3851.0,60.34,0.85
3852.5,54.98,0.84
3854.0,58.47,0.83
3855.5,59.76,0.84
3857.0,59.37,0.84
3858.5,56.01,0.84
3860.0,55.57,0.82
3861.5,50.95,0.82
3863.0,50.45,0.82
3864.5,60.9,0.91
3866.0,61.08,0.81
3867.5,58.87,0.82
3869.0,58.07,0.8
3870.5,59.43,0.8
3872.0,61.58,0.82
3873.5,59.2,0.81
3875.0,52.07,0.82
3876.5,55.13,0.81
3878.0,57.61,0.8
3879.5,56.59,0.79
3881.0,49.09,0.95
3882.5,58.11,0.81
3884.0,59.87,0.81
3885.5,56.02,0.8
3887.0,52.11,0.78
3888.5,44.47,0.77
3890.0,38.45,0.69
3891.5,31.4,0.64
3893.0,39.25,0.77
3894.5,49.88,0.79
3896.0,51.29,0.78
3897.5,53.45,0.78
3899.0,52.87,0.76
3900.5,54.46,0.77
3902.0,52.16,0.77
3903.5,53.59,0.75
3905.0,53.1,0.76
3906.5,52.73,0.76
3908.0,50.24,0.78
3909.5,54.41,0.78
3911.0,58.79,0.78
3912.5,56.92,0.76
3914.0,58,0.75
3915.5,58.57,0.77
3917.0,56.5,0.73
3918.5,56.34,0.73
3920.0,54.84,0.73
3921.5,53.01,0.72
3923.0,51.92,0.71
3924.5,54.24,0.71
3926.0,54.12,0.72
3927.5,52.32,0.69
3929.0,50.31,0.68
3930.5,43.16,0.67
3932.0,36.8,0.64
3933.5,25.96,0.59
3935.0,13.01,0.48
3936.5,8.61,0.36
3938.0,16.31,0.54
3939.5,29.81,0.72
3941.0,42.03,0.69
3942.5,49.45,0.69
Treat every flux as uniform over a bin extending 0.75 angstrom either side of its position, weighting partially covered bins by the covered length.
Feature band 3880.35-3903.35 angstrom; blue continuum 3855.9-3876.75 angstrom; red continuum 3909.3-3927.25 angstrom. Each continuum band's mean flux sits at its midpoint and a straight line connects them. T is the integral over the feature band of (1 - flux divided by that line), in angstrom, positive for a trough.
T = 2.8 angstrom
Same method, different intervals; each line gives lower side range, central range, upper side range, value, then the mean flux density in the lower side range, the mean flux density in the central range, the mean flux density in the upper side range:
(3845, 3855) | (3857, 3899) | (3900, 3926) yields 2.1 angstrom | 57.1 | 53.3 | 54.7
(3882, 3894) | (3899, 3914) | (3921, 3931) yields -1.5 angstrom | 47.3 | 54.2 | 51.5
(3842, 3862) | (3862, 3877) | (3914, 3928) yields -0.6 angstrom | 55.4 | 57.6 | 54.9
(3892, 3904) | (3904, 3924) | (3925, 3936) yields -4.6 angstrom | 50.4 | 55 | 39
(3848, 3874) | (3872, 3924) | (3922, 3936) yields -4.2 angstrom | 57.7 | 52.9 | 42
